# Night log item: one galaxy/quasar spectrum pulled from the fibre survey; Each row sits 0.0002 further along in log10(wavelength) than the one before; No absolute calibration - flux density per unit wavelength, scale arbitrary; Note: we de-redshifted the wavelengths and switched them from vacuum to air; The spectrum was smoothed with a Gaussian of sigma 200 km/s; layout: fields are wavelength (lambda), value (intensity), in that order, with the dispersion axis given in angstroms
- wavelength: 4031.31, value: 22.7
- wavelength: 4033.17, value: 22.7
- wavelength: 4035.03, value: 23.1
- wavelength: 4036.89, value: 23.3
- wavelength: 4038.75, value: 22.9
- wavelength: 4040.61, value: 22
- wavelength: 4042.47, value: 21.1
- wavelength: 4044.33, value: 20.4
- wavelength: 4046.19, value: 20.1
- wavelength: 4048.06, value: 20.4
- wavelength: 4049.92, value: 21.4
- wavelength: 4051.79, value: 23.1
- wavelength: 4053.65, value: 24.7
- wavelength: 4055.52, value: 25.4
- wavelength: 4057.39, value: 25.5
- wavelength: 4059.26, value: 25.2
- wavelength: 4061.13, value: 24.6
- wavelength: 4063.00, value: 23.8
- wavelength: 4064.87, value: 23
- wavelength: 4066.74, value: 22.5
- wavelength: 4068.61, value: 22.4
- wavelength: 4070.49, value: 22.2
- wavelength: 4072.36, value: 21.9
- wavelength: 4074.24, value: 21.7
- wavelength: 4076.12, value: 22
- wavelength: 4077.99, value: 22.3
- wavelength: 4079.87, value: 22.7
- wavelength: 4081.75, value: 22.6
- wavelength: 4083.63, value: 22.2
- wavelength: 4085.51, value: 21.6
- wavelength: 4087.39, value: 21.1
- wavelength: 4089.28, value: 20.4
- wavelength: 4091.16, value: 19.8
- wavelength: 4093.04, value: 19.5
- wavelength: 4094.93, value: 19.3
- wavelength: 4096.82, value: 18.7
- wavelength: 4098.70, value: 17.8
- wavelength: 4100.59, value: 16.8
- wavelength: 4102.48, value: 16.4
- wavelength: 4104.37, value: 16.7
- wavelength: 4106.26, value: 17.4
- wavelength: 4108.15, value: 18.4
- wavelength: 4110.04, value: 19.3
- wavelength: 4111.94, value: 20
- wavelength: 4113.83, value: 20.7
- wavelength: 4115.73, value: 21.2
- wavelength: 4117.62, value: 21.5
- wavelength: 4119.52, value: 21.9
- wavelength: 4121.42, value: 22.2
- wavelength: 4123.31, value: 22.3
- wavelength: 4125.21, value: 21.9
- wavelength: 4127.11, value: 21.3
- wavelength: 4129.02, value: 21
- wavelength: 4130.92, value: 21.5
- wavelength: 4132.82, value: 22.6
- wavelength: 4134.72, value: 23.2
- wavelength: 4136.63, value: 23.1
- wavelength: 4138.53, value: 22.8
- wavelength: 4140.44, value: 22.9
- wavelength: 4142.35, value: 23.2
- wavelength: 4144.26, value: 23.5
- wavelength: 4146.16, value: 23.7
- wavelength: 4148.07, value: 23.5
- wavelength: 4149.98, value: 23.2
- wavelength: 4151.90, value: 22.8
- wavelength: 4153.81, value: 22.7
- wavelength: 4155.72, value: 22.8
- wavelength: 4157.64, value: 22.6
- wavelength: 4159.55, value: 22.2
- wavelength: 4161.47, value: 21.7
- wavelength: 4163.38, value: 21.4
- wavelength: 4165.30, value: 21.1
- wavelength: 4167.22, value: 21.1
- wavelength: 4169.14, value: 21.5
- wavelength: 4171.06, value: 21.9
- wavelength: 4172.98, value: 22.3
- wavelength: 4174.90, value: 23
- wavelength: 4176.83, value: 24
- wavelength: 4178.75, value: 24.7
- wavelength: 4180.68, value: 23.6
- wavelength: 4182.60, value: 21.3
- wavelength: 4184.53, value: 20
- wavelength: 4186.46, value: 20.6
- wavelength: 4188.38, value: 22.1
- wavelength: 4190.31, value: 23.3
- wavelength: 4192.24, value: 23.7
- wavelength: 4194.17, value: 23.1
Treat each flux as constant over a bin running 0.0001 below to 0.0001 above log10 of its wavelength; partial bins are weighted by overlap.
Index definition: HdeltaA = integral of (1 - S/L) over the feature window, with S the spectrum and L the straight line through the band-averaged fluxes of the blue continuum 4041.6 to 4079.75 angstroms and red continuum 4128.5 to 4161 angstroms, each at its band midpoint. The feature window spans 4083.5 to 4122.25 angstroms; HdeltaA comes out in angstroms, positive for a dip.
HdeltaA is 5.4 angstroms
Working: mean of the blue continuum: 22.7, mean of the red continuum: 22.8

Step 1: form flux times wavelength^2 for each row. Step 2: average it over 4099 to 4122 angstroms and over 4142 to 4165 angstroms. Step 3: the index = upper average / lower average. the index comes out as 1.2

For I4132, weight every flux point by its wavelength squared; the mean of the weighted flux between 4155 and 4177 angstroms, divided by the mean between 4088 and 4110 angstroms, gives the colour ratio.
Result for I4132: 1.24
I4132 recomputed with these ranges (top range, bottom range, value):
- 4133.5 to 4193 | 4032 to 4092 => 1.06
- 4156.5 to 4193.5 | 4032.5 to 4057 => 1.06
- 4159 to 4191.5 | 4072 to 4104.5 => 1.14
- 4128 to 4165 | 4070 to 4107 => 1.16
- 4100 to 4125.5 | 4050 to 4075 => 0.86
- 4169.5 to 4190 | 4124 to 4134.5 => 1.05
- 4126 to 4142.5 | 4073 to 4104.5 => 1.13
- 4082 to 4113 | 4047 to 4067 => 0.83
